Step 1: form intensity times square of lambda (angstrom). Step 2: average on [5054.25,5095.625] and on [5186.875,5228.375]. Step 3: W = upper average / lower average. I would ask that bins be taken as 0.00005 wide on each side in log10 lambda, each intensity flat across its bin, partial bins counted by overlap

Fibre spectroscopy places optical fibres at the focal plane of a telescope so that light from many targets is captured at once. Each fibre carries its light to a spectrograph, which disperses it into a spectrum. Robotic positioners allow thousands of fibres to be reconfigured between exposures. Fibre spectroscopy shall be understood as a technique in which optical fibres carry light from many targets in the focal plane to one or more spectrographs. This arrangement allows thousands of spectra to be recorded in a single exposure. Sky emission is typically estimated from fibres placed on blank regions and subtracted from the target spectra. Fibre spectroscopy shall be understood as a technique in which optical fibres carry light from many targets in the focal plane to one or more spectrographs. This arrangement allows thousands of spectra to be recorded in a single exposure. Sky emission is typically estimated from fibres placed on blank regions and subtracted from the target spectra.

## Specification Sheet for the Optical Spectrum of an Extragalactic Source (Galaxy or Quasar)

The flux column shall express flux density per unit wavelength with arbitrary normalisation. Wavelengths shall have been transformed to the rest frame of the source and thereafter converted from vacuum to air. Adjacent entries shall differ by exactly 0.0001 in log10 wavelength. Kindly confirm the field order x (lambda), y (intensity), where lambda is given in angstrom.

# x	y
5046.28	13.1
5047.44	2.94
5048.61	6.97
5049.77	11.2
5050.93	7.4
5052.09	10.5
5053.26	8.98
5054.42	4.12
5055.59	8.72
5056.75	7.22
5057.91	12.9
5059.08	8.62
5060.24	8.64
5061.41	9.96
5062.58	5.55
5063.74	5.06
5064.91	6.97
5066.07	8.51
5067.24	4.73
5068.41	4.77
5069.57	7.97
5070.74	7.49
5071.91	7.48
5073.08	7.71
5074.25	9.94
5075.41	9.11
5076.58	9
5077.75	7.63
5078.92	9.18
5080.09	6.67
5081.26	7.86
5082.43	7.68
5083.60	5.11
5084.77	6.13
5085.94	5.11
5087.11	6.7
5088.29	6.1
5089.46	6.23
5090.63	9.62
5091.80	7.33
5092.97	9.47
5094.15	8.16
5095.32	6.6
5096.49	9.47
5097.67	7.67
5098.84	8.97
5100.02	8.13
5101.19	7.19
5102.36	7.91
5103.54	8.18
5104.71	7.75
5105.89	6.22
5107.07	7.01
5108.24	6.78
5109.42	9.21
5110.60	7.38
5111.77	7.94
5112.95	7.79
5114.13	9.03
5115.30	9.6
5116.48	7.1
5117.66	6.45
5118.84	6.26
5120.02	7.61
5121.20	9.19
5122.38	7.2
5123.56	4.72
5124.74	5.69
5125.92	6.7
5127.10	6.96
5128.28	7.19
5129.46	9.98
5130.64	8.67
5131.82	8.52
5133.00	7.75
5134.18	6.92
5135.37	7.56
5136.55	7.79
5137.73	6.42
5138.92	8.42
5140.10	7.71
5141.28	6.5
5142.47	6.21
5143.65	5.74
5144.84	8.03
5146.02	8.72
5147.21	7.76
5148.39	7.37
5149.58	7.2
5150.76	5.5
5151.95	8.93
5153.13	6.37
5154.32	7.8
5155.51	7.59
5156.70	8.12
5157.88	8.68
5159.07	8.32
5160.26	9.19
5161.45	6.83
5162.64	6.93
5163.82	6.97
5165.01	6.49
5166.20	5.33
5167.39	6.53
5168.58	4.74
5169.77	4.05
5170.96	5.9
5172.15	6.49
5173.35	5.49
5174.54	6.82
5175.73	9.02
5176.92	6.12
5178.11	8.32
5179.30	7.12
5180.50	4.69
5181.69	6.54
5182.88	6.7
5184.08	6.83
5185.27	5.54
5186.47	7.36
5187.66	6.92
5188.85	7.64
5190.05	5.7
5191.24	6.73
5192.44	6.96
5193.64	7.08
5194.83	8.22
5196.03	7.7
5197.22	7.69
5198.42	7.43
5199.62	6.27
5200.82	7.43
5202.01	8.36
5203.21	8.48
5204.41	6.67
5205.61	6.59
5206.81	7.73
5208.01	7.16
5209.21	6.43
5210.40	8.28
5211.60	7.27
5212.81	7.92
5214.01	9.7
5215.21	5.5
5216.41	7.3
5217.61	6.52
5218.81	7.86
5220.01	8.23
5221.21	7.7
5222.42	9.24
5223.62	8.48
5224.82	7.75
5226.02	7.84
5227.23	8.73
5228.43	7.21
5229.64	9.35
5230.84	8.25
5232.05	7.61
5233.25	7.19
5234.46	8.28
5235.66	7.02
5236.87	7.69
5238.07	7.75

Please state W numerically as 1.05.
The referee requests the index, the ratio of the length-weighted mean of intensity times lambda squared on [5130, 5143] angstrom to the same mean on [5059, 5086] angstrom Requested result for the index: 1.04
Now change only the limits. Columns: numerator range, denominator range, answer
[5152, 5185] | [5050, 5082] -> 0.90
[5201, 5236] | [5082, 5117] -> 1.07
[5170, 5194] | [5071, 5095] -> 0.91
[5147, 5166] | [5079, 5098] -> 1.05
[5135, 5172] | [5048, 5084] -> 0.93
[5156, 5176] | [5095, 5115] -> 0.88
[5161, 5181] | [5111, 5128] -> 0.89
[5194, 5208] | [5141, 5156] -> 1.06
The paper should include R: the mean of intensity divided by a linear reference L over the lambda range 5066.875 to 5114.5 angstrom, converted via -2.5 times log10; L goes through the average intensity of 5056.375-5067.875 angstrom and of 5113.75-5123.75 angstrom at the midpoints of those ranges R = 0.01 mag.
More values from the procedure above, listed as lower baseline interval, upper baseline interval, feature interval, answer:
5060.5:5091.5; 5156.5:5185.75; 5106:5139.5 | -0.084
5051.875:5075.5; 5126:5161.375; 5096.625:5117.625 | -0.024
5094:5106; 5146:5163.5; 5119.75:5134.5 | 0.041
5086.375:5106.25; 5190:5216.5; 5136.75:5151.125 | 0.059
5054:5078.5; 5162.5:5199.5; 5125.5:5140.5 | -0.095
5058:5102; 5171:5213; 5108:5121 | -0.054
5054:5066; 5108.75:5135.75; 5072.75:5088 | 0.041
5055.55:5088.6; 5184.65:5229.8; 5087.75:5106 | -0.048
